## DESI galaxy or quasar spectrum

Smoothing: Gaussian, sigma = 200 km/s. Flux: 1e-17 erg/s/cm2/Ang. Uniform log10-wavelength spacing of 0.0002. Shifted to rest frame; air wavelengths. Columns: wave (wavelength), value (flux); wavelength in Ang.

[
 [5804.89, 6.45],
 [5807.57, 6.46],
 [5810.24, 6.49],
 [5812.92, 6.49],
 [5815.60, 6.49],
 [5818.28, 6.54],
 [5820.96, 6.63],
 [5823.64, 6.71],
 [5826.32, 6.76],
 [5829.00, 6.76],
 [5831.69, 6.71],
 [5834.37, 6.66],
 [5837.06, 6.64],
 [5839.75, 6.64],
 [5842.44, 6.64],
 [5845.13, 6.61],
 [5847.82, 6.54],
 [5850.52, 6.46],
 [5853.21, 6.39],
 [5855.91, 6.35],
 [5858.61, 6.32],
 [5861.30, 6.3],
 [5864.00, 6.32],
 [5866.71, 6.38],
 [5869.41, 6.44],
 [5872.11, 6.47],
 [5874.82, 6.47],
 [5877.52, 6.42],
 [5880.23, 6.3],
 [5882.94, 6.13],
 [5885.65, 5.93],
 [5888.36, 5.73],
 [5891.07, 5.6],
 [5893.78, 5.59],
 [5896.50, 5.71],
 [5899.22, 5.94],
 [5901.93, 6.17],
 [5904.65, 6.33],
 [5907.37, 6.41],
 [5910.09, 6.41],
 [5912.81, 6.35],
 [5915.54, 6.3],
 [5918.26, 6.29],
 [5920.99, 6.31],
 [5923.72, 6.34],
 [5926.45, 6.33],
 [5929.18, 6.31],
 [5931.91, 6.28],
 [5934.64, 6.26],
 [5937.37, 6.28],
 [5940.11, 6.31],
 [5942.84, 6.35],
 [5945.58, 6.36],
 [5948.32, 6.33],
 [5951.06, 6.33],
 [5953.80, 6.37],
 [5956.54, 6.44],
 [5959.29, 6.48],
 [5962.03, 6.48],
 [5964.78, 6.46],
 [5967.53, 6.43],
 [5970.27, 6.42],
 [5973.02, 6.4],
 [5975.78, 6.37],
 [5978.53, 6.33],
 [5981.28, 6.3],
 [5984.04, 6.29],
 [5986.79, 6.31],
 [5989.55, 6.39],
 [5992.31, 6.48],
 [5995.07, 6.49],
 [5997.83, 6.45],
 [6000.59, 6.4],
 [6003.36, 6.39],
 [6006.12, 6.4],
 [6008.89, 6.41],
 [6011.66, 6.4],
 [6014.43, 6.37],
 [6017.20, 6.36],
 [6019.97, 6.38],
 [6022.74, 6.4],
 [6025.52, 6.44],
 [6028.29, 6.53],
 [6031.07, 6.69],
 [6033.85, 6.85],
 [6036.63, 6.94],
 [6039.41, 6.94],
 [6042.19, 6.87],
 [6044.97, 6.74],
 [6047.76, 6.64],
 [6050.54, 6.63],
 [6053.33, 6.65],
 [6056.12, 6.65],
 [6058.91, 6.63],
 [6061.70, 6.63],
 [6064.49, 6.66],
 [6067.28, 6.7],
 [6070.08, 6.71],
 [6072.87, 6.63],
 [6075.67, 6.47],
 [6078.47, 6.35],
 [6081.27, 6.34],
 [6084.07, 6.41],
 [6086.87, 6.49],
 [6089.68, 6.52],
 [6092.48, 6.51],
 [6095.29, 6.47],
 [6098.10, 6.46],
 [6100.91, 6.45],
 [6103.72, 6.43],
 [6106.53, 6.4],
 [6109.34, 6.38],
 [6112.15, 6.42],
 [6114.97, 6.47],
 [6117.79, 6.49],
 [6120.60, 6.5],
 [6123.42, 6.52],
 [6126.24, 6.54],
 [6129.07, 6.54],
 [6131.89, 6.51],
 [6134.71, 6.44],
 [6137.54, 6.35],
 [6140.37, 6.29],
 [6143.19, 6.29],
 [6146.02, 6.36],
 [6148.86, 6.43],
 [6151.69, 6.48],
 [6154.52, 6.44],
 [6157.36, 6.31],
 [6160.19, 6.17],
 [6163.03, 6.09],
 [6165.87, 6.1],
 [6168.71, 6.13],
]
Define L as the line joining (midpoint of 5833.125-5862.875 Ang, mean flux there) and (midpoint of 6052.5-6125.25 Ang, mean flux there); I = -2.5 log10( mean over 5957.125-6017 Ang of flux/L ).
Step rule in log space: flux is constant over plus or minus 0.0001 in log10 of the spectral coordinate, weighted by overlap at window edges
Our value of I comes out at 0.02 mag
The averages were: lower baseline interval 6.5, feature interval 6.4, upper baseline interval 6.51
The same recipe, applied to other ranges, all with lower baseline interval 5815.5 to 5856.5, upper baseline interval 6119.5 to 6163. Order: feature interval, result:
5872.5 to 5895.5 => 0.09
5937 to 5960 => 0.03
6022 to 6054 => -0.04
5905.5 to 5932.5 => 0.04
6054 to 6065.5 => -0.03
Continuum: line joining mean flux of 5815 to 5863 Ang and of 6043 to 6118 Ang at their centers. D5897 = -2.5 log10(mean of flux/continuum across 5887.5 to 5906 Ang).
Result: 0.12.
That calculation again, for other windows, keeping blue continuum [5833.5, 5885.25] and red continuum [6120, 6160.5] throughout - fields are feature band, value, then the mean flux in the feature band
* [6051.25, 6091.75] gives -0.023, 6.56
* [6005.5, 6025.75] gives 0.006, 6.39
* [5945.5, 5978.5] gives 0.004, 6.4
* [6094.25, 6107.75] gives -0.004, 6.44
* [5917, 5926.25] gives 0.020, 6.31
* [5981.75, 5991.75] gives 0.015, 6.34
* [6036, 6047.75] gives -0.069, 6.84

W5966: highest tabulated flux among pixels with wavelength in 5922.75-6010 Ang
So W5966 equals 6.49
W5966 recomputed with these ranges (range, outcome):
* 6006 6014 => 6.41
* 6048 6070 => 6.7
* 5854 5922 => 6.47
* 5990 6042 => 6.94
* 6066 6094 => 6.71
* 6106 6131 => 6.54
